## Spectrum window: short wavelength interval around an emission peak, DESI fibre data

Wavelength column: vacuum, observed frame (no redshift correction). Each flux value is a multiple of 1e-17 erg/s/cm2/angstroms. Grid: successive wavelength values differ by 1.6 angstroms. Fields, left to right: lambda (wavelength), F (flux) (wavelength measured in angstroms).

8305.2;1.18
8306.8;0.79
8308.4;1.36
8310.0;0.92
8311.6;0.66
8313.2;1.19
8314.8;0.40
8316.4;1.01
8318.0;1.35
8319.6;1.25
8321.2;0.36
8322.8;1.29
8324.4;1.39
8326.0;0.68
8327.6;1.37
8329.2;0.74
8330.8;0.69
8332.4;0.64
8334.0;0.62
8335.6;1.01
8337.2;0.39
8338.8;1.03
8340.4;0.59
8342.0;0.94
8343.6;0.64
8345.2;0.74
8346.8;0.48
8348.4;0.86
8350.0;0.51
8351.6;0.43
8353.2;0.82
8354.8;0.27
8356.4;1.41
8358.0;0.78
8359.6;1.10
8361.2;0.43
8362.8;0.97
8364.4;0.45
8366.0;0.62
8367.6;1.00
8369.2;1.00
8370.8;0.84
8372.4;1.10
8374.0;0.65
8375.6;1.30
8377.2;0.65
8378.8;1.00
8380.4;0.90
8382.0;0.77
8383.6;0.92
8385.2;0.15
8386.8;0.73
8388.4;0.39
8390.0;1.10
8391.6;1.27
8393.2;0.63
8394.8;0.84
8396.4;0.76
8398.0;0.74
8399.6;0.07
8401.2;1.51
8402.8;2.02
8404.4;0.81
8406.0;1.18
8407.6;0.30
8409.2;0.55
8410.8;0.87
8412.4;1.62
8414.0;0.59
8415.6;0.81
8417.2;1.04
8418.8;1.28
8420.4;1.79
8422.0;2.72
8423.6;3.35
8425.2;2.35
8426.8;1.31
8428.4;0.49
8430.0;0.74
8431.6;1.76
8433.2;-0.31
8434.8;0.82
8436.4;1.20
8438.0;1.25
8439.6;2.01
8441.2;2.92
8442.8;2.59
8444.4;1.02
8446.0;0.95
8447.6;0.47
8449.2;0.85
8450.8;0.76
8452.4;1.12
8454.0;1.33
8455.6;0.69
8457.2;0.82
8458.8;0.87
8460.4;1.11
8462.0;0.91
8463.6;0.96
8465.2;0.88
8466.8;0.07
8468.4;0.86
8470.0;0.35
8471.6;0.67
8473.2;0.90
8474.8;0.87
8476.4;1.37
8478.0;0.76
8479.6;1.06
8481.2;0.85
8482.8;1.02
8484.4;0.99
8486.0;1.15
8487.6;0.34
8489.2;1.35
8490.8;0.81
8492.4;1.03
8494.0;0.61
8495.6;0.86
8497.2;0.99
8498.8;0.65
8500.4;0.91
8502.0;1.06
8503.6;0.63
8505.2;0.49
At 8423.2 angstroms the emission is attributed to [S II] 6716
